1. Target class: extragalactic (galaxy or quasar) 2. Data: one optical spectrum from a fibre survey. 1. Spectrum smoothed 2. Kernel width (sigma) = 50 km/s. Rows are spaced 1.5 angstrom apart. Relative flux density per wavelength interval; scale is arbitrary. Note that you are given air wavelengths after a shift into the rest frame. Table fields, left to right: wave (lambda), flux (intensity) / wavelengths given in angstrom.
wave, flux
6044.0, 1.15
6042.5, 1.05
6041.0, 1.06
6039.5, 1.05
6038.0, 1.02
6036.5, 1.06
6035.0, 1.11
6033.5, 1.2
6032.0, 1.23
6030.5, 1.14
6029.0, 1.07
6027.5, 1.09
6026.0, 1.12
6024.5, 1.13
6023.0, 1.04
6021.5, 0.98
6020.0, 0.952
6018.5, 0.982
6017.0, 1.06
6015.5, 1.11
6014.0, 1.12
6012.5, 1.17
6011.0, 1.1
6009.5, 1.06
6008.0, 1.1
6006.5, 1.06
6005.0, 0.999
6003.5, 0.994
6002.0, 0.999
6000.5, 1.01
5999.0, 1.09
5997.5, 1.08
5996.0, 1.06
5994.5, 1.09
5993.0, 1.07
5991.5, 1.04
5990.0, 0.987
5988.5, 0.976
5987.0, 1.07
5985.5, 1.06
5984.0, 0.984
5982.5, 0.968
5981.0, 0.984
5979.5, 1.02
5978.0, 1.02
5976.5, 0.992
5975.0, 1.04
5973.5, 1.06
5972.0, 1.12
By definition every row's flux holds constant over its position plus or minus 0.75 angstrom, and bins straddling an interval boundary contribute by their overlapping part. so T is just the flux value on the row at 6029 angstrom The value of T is 1.07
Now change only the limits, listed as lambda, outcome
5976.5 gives 0.992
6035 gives 1.11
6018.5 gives 0.982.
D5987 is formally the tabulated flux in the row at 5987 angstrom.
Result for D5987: 1.07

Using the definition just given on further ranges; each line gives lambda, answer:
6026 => 1.12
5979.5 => 1.02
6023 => 1.04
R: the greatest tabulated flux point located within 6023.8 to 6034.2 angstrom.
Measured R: 1.23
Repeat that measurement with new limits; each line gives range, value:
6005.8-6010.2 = 1.1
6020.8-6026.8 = 1.13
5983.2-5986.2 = 1.06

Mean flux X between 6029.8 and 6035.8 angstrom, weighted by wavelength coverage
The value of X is 1.17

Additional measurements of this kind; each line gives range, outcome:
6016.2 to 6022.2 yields 0.995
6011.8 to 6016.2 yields 1.13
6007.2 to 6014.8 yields 1.11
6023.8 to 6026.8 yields 1.12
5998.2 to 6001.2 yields 1.05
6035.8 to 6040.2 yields 1.04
